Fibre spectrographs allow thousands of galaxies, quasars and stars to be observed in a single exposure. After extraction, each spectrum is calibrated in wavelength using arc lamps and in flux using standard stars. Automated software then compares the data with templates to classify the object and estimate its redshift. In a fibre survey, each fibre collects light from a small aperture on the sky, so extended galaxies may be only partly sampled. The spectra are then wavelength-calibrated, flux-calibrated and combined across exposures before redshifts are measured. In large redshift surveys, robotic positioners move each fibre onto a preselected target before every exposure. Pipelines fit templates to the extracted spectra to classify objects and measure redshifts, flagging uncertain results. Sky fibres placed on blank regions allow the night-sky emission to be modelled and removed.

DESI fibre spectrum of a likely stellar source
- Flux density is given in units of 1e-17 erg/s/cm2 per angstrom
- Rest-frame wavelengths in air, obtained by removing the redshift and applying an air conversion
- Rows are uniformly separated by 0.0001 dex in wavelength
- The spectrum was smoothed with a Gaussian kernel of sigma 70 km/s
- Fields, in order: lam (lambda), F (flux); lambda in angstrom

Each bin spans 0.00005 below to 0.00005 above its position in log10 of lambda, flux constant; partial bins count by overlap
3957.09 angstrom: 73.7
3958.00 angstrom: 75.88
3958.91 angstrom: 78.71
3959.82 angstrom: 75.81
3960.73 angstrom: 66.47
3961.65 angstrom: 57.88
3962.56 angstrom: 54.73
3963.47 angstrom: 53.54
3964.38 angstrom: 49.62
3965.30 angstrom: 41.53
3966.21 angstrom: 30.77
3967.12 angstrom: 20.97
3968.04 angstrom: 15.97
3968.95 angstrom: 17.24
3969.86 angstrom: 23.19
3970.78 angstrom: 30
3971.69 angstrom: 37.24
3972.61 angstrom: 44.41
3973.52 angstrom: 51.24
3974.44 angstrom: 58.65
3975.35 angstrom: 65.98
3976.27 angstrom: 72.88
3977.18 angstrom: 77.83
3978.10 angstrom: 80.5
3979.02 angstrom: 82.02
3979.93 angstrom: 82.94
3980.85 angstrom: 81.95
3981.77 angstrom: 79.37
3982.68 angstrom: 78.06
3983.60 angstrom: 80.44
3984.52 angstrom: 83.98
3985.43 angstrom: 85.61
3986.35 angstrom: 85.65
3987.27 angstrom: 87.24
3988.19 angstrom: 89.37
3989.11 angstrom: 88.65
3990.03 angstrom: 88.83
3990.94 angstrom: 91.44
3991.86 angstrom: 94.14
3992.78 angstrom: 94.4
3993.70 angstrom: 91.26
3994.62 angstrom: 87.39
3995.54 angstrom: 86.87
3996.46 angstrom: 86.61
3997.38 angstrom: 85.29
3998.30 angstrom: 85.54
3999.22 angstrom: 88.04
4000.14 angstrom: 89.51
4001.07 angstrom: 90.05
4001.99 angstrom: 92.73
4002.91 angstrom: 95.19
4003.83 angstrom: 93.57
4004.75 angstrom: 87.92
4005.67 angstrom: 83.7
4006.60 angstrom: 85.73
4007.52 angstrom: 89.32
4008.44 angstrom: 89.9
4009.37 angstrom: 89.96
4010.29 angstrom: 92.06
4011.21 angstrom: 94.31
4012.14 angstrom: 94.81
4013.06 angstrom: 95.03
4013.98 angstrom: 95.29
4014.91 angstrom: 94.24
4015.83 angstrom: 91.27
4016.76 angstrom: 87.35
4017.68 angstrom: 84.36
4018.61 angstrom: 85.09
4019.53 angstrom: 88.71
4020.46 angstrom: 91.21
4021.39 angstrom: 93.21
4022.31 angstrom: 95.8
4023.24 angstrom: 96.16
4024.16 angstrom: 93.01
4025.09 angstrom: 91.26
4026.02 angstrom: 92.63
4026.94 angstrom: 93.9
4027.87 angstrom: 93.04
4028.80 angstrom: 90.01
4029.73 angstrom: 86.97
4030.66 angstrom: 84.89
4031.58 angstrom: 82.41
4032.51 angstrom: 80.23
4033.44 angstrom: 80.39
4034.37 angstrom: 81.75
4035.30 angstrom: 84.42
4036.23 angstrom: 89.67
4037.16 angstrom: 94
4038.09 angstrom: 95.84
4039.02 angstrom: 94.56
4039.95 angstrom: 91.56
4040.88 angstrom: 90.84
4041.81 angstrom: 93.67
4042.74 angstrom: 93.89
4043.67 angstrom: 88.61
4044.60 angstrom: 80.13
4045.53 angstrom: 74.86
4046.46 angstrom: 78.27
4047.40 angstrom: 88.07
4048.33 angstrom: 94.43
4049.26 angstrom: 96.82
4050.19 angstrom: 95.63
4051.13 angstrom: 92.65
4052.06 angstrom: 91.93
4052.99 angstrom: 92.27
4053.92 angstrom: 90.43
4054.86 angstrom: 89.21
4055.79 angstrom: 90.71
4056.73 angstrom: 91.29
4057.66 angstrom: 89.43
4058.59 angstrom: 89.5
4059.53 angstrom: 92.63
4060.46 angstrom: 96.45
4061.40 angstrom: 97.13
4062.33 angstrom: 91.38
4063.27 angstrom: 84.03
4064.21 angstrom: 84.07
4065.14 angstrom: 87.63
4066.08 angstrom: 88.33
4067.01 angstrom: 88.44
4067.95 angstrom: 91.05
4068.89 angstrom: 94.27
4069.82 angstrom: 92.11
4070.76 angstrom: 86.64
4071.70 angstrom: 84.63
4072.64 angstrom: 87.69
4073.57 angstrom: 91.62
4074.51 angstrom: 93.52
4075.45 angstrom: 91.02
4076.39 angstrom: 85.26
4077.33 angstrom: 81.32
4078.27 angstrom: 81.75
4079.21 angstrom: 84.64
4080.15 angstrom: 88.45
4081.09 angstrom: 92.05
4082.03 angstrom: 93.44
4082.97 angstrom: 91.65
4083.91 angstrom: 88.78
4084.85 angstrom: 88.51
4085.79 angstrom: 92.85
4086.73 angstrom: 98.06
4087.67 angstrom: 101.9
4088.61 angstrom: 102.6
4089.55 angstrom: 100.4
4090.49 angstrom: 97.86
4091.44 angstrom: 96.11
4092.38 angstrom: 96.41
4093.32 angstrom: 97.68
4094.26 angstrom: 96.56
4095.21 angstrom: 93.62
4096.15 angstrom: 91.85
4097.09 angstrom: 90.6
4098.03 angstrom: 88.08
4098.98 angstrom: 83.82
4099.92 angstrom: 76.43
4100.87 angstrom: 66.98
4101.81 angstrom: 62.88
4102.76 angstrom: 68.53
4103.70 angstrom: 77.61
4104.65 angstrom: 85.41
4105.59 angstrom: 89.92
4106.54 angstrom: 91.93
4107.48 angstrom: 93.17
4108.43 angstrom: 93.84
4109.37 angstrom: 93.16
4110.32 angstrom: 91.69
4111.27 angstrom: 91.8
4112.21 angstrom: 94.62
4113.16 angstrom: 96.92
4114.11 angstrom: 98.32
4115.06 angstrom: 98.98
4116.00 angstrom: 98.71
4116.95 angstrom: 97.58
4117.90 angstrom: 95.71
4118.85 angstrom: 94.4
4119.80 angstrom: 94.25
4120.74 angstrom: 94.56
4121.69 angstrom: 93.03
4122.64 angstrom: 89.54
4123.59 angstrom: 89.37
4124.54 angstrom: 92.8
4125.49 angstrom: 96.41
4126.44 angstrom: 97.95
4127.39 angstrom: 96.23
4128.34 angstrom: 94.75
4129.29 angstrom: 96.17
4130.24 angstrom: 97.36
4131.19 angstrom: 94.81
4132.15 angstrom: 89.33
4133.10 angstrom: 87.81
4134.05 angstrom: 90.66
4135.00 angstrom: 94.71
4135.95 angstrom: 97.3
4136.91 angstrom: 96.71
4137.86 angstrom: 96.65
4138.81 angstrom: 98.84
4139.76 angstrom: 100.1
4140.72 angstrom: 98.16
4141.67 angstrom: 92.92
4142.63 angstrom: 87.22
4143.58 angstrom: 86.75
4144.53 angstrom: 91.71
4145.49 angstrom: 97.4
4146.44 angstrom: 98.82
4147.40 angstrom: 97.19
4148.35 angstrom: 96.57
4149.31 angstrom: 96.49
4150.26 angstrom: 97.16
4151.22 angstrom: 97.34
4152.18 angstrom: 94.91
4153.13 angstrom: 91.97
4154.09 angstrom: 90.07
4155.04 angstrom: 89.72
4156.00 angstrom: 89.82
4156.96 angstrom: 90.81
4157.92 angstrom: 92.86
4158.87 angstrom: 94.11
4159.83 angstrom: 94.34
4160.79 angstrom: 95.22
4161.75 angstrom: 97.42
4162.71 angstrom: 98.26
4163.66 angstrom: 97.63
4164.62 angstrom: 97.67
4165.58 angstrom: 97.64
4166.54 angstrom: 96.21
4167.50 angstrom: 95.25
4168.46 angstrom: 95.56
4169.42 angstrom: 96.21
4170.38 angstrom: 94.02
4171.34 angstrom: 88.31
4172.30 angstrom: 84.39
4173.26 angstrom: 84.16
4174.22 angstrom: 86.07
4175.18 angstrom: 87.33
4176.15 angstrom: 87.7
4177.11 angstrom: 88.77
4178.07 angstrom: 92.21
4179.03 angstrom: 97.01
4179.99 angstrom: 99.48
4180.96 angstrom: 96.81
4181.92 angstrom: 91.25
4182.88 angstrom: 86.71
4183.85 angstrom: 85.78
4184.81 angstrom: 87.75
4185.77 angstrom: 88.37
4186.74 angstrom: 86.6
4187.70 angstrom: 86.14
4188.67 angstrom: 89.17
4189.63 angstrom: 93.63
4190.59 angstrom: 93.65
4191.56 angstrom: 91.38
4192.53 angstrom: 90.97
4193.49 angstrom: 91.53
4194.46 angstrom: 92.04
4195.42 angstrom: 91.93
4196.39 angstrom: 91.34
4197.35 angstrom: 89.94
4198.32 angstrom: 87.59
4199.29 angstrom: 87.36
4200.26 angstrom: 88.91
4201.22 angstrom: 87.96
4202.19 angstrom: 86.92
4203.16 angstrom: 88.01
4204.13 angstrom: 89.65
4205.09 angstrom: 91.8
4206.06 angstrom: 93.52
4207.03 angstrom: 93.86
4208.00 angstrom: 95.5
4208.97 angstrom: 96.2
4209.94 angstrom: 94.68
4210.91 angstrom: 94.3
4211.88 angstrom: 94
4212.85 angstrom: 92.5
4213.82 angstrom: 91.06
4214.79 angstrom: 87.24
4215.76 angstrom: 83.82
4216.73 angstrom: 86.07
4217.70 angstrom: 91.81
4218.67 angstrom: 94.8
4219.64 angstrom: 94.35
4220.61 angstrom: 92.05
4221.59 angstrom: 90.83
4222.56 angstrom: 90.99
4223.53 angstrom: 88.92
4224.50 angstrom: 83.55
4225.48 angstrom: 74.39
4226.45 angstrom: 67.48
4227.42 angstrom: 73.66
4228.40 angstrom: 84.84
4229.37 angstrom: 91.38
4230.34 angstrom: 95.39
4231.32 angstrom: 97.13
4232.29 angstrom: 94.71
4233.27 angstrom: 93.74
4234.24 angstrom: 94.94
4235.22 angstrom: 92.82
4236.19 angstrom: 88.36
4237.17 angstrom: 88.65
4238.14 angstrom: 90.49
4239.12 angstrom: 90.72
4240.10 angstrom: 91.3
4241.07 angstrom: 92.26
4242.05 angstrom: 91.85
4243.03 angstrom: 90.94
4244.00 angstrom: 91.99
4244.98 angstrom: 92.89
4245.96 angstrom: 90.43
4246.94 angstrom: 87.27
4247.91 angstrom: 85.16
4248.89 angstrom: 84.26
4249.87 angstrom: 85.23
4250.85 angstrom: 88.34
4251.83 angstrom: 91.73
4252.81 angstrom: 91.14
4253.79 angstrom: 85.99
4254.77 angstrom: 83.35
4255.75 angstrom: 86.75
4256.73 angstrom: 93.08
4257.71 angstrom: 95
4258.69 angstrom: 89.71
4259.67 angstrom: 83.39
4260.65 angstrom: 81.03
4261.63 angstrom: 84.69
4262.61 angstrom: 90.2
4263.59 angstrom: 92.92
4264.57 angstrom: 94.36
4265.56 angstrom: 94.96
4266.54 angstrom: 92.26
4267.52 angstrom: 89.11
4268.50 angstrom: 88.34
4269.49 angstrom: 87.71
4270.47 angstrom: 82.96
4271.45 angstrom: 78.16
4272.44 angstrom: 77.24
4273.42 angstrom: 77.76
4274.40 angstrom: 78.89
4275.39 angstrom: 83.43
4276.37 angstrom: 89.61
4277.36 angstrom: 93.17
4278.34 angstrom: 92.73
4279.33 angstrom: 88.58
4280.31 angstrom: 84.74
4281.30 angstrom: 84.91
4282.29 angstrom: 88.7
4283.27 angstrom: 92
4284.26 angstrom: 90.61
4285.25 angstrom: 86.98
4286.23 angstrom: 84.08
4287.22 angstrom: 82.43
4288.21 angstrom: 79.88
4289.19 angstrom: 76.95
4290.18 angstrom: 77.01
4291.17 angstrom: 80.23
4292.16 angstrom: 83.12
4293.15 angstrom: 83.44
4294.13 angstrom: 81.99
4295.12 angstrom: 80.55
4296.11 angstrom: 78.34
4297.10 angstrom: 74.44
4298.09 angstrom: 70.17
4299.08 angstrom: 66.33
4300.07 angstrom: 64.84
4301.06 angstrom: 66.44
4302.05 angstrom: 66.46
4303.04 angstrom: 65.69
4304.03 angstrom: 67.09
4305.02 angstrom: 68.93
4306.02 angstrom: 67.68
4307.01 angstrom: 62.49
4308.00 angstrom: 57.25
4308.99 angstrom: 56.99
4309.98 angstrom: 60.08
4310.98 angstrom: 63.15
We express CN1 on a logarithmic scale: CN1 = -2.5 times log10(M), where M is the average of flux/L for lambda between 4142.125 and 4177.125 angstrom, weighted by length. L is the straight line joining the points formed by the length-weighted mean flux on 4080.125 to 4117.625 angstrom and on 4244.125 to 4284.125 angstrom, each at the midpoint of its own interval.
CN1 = -0.039 mag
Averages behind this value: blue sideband 91.1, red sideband 87.6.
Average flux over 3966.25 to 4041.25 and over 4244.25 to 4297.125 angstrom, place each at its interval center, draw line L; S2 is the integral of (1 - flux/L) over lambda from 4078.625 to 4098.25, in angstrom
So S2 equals -2.6 angstrom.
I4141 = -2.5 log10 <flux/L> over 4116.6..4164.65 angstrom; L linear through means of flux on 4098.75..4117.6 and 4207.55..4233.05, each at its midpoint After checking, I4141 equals -0.07 mag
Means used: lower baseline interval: 87.8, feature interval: 94.5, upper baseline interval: 89.3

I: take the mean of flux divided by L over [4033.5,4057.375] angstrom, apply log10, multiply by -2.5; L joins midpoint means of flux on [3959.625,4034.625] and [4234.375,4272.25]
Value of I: -0.12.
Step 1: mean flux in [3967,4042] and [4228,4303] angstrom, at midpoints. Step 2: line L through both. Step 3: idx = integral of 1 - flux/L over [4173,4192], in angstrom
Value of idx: -1.2 angstrom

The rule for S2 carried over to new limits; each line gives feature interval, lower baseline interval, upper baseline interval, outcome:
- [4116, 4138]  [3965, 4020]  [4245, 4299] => -3.50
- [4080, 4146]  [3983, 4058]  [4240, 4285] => -2.54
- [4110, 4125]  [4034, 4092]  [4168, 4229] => -0.73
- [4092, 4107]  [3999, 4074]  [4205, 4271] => 0.84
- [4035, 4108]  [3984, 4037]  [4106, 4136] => 1.99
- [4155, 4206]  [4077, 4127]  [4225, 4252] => -0.96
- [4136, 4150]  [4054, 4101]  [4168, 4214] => -0.74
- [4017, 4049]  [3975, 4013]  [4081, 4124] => -0.14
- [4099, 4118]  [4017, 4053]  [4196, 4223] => 0.44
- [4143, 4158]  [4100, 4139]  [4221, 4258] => -0.48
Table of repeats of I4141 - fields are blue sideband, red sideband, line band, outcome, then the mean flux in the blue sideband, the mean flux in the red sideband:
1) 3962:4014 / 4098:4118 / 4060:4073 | -0.08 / 74.8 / 87.8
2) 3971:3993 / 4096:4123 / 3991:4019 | -0.14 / 77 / 89.1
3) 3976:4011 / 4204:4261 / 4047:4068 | -0.04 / 86.9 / 89.6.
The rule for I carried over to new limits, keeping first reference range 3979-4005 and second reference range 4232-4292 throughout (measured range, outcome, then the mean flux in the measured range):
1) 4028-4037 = 0.03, 85.1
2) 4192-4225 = -0.04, 90.8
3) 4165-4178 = -0.04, 91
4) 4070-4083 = -0.01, 88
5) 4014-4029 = -0.05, 91.4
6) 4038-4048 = -0.01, 88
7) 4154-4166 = -0.08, 94.4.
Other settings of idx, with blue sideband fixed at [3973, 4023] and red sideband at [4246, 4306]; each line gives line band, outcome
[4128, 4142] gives -1.71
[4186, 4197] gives -0.86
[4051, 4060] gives -0.55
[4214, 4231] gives -0.60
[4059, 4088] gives -1.53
